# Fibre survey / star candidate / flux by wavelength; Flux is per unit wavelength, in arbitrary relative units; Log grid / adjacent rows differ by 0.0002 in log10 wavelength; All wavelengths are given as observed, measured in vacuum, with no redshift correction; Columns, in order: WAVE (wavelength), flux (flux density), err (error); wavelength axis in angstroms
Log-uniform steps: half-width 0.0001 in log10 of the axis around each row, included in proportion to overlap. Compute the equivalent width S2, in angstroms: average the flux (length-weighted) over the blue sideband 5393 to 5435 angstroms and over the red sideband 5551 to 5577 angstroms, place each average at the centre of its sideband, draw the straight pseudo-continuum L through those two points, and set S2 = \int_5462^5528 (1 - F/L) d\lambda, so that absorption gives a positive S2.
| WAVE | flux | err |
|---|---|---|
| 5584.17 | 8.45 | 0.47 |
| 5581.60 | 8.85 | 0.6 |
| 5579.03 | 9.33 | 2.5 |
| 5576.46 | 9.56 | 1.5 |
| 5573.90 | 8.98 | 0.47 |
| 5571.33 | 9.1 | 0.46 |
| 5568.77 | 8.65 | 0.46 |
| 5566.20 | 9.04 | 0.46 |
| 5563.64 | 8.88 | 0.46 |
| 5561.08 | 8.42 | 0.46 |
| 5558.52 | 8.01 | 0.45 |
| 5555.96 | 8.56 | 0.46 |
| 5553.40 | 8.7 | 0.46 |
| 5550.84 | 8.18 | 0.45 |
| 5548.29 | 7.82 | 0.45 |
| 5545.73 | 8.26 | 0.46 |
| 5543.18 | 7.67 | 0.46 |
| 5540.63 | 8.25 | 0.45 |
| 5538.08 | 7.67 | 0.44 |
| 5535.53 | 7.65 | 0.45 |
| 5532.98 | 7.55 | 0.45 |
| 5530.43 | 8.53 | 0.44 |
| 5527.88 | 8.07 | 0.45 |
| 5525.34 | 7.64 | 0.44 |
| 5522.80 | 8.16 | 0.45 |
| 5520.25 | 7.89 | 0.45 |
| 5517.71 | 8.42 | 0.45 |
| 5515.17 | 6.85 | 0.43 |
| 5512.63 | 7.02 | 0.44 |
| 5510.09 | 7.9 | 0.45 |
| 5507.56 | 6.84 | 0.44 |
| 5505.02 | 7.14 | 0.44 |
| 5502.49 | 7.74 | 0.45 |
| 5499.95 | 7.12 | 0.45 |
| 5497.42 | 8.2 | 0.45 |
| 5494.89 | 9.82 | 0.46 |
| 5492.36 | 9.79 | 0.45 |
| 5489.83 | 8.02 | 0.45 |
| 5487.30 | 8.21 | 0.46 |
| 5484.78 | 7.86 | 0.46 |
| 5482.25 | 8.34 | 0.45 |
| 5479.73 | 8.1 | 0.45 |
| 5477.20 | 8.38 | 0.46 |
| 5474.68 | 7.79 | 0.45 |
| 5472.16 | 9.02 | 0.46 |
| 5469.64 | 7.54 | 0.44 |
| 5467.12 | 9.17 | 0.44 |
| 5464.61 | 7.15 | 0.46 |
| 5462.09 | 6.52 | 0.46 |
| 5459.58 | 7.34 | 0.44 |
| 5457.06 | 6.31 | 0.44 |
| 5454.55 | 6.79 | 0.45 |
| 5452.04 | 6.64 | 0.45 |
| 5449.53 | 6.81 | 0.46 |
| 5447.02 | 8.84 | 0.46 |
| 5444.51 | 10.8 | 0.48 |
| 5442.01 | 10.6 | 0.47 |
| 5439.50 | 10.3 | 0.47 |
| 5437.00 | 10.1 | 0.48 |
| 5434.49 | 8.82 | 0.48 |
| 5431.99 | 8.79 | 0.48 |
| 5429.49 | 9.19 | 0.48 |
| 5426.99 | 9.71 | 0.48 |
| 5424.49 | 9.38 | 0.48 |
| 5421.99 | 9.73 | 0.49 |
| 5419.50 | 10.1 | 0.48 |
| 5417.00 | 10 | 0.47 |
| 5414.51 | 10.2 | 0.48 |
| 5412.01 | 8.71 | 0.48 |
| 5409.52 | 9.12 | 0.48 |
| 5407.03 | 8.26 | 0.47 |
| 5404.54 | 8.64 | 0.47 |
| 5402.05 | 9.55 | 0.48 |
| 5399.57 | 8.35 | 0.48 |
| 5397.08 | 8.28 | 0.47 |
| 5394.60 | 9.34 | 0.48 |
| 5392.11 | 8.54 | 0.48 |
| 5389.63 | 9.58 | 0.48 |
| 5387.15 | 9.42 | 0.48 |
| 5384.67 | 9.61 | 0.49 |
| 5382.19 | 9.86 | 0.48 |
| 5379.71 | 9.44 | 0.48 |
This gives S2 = 7.2 angstroms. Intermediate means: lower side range 9.19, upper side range 8.74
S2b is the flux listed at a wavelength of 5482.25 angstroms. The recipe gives 8.34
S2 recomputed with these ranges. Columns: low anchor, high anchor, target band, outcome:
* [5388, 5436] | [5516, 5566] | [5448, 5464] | 3.7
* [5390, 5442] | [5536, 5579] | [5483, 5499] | 0.5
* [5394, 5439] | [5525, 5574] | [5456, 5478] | 2.9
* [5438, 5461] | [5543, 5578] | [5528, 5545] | 1.2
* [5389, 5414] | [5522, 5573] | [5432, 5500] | 2.0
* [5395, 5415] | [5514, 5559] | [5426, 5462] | 0.2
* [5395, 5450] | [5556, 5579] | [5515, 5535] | 2.3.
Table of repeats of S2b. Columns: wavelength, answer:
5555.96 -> 8.56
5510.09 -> 7.9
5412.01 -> 8.71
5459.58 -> 7.34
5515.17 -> 6.85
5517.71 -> 8.42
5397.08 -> 8.28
